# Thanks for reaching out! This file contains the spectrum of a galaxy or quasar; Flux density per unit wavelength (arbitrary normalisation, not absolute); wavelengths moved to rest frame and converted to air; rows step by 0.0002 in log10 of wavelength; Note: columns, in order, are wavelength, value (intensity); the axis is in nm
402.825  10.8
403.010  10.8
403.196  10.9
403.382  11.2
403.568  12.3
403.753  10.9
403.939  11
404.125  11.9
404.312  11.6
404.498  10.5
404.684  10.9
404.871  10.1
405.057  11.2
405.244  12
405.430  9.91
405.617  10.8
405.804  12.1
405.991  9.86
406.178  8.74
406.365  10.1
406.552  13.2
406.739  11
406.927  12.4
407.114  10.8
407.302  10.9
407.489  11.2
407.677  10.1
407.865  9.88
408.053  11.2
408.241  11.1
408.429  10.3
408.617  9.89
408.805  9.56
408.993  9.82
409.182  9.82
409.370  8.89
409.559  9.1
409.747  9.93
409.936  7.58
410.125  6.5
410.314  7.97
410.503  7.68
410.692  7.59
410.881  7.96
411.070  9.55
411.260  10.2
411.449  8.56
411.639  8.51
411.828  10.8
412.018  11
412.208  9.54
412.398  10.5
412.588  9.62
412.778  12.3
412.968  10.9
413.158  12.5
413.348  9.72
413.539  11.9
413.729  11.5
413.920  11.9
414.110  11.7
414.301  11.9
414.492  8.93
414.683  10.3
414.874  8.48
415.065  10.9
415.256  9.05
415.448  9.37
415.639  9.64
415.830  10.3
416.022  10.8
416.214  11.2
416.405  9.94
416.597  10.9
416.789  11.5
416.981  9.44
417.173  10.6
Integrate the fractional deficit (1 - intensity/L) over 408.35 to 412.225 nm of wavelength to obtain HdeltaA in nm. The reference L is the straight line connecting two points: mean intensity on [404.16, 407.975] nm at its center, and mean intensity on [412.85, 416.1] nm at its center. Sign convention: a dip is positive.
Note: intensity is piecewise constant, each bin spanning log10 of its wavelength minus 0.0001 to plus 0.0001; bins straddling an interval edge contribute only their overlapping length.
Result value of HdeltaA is 0.60 nm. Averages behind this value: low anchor 10.9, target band 9.07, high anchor 10.6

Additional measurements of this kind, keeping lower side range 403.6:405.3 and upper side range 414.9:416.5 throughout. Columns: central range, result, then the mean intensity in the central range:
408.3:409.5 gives 0.11 nm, 9.74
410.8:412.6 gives 0.14 nm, 9.63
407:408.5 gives 0.02 nm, 10.7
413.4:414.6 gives -0.12 nm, 11.2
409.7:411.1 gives 0.35 nm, 7.97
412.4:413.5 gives -0.07 nm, 11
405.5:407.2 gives 0.00 nm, 11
